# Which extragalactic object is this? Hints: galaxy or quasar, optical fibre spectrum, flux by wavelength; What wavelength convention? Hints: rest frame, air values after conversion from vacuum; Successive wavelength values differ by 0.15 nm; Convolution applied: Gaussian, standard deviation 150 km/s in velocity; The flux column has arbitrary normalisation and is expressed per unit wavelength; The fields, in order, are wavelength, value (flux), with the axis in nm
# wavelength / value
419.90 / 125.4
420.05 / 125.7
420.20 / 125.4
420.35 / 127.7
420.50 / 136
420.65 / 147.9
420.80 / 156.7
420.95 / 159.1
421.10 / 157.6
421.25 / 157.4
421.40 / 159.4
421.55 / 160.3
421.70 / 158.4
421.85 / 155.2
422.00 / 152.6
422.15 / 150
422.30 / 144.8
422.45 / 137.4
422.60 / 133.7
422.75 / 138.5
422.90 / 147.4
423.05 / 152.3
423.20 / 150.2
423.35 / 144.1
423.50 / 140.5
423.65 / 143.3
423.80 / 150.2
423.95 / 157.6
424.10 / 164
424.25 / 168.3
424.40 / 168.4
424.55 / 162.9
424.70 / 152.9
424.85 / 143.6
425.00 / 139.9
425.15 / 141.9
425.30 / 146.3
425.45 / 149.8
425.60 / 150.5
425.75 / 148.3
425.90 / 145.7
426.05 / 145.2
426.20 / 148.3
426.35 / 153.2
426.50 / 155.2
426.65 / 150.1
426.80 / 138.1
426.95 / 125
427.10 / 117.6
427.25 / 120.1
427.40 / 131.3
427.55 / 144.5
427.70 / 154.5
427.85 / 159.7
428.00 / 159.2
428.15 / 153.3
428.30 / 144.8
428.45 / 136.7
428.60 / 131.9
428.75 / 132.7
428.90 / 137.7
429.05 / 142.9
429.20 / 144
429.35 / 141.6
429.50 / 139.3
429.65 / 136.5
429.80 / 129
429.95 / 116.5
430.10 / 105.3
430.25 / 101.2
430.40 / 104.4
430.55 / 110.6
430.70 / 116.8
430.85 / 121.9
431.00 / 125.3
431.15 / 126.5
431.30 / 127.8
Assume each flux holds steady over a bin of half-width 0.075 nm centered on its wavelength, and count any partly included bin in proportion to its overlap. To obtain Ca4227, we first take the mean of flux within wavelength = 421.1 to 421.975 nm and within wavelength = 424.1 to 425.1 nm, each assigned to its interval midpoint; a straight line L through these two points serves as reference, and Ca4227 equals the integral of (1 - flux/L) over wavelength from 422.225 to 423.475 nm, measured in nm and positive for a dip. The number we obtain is 0.109 nm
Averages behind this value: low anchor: 158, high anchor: 156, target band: 143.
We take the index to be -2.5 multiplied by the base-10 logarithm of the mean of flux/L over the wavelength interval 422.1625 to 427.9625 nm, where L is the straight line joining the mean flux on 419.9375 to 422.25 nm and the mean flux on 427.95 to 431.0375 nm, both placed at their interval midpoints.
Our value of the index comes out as -0.05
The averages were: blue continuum 148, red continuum 130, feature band 147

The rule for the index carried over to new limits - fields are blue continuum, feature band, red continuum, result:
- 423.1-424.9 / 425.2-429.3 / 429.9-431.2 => -0.07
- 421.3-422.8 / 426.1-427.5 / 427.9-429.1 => 0.05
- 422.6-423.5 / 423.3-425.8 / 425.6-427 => -0.04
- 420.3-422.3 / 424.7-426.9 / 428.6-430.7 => -0.07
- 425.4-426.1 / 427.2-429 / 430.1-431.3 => -0.08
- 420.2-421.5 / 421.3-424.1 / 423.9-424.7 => 0.05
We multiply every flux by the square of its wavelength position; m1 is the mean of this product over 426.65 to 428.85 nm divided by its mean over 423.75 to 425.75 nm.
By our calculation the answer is 0.92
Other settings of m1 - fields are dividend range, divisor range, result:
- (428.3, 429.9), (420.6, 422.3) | 0.92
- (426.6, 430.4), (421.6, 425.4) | 0.92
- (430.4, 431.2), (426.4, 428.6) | 0.85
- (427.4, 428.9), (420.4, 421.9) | 0.97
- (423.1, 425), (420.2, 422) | 1.03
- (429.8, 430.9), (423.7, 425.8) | 0.75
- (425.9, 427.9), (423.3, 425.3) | 0.94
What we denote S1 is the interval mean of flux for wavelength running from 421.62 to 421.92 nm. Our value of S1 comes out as 157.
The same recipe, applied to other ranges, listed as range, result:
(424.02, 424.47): 167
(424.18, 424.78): 163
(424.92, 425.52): 144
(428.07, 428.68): 142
